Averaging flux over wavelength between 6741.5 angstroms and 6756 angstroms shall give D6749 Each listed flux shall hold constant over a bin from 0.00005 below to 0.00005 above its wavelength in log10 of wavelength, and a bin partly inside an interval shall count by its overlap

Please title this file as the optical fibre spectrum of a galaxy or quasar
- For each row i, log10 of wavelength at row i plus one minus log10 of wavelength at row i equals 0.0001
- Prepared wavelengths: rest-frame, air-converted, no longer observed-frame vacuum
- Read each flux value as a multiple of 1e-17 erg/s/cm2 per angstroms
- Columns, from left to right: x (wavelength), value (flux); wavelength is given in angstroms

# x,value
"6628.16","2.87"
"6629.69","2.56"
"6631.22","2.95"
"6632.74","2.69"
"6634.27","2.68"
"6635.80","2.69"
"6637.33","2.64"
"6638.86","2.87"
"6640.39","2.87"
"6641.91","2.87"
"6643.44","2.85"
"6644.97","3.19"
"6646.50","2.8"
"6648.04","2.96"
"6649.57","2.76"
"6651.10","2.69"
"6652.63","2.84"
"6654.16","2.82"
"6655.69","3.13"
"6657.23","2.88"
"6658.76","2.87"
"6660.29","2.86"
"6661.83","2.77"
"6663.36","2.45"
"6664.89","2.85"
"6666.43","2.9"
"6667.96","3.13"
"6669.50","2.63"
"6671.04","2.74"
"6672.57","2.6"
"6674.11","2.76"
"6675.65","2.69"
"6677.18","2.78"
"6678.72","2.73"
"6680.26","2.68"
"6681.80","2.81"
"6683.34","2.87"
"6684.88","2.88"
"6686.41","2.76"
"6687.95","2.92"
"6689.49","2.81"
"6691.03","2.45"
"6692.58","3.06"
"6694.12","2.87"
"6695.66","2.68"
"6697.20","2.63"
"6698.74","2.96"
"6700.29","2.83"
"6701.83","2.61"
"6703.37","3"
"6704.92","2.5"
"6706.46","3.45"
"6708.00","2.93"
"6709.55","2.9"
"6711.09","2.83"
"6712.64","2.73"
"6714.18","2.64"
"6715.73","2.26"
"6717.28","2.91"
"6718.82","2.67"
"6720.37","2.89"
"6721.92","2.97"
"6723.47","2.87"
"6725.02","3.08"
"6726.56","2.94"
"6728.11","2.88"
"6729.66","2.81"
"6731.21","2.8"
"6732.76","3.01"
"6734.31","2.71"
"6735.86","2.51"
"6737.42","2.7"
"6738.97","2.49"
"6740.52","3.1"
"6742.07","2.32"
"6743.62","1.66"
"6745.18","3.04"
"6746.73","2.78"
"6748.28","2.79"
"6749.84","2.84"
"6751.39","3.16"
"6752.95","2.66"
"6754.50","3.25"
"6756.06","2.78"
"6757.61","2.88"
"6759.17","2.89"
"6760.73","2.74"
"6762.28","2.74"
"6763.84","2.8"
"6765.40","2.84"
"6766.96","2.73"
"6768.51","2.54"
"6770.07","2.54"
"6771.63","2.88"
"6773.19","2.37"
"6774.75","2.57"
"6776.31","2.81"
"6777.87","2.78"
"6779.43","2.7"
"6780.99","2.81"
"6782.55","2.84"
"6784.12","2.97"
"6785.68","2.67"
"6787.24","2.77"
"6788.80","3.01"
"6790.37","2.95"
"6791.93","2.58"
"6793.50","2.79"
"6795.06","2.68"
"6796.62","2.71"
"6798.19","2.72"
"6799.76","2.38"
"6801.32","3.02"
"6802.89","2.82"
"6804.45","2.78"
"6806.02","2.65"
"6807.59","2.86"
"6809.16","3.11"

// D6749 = 2.73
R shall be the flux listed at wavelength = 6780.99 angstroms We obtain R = 2.81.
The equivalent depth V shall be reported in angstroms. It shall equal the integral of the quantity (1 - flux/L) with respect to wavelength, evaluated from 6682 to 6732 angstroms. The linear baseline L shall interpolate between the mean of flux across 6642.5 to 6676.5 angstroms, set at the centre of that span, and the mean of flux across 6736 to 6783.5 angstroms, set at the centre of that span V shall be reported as -0.78 angstroms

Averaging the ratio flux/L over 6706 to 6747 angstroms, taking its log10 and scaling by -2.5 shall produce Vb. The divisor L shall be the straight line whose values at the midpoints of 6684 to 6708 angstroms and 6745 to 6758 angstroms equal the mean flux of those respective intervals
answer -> 0.040 mag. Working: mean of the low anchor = 2.83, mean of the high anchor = 2.91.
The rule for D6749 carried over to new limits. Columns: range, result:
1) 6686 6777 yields 2.78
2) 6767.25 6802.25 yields 2.73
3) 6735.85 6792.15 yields 2.75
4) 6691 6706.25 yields 2.8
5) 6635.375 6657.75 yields 2.86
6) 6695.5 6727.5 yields 2.83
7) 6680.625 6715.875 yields 2.81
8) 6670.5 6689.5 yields 2.77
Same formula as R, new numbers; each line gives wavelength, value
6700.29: 2.83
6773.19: 2.37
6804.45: 2.78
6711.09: 2.83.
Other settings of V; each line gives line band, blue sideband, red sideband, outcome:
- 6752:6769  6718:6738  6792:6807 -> -0.18 angstroms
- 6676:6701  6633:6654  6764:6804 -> 0.01 angstroms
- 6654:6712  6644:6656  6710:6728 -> 0.66 angstroms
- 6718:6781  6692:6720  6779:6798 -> 0.73 angstroms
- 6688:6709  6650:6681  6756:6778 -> -0.49 angstroms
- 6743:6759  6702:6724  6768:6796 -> -0.14 angstroms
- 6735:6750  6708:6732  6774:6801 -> 0.97 angstroms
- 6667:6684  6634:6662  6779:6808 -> 0.41 angstroms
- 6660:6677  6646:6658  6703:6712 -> 0.71 angstroms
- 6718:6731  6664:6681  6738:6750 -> -1.10 angstroms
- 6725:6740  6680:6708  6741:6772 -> -0.04 angstroms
